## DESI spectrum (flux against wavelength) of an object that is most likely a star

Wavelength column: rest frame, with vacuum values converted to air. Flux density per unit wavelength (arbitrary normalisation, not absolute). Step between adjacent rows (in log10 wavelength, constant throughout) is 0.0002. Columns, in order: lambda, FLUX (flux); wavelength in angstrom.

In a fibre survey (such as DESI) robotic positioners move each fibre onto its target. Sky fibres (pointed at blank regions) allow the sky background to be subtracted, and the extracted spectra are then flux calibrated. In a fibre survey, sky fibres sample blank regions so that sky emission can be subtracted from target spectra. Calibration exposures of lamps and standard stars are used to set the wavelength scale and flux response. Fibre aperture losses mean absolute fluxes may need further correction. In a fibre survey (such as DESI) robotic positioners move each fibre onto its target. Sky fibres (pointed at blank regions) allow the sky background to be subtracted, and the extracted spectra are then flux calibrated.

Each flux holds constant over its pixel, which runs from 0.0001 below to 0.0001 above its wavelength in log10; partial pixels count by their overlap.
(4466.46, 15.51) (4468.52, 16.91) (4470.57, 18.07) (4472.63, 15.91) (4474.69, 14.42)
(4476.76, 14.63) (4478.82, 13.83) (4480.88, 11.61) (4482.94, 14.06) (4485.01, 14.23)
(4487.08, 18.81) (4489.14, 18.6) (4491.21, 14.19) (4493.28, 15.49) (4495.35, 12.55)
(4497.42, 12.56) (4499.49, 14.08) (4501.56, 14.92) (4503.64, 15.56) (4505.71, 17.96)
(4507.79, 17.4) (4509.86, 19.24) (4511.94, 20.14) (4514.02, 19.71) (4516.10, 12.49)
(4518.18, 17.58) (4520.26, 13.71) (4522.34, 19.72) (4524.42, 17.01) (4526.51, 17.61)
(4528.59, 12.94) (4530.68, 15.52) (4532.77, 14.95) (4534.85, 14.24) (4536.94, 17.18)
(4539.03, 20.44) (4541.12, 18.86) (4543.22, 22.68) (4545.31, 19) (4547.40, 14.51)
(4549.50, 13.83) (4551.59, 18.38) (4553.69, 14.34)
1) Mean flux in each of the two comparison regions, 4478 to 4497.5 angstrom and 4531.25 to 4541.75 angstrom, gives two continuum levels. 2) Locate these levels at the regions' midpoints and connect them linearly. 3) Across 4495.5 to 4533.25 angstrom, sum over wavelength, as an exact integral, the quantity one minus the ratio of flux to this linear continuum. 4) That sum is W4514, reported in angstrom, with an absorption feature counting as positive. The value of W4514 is -0.62 angstrom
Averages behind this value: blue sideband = 14.7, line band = 16.2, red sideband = 17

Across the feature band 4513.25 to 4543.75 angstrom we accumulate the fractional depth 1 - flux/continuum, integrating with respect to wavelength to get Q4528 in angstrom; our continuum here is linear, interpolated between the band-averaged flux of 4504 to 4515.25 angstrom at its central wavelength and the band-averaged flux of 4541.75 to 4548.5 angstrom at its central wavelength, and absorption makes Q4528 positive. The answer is 2.9 angstrom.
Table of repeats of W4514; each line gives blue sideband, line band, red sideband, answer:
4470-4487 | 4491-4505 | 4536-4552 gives 1.3 angstrom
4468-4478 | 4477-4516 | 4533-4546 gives 2.6 angstrom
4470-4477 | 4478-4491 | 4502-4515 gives 1.1 angstrom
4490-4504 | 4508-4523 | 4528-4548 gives -1.9 angstrom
